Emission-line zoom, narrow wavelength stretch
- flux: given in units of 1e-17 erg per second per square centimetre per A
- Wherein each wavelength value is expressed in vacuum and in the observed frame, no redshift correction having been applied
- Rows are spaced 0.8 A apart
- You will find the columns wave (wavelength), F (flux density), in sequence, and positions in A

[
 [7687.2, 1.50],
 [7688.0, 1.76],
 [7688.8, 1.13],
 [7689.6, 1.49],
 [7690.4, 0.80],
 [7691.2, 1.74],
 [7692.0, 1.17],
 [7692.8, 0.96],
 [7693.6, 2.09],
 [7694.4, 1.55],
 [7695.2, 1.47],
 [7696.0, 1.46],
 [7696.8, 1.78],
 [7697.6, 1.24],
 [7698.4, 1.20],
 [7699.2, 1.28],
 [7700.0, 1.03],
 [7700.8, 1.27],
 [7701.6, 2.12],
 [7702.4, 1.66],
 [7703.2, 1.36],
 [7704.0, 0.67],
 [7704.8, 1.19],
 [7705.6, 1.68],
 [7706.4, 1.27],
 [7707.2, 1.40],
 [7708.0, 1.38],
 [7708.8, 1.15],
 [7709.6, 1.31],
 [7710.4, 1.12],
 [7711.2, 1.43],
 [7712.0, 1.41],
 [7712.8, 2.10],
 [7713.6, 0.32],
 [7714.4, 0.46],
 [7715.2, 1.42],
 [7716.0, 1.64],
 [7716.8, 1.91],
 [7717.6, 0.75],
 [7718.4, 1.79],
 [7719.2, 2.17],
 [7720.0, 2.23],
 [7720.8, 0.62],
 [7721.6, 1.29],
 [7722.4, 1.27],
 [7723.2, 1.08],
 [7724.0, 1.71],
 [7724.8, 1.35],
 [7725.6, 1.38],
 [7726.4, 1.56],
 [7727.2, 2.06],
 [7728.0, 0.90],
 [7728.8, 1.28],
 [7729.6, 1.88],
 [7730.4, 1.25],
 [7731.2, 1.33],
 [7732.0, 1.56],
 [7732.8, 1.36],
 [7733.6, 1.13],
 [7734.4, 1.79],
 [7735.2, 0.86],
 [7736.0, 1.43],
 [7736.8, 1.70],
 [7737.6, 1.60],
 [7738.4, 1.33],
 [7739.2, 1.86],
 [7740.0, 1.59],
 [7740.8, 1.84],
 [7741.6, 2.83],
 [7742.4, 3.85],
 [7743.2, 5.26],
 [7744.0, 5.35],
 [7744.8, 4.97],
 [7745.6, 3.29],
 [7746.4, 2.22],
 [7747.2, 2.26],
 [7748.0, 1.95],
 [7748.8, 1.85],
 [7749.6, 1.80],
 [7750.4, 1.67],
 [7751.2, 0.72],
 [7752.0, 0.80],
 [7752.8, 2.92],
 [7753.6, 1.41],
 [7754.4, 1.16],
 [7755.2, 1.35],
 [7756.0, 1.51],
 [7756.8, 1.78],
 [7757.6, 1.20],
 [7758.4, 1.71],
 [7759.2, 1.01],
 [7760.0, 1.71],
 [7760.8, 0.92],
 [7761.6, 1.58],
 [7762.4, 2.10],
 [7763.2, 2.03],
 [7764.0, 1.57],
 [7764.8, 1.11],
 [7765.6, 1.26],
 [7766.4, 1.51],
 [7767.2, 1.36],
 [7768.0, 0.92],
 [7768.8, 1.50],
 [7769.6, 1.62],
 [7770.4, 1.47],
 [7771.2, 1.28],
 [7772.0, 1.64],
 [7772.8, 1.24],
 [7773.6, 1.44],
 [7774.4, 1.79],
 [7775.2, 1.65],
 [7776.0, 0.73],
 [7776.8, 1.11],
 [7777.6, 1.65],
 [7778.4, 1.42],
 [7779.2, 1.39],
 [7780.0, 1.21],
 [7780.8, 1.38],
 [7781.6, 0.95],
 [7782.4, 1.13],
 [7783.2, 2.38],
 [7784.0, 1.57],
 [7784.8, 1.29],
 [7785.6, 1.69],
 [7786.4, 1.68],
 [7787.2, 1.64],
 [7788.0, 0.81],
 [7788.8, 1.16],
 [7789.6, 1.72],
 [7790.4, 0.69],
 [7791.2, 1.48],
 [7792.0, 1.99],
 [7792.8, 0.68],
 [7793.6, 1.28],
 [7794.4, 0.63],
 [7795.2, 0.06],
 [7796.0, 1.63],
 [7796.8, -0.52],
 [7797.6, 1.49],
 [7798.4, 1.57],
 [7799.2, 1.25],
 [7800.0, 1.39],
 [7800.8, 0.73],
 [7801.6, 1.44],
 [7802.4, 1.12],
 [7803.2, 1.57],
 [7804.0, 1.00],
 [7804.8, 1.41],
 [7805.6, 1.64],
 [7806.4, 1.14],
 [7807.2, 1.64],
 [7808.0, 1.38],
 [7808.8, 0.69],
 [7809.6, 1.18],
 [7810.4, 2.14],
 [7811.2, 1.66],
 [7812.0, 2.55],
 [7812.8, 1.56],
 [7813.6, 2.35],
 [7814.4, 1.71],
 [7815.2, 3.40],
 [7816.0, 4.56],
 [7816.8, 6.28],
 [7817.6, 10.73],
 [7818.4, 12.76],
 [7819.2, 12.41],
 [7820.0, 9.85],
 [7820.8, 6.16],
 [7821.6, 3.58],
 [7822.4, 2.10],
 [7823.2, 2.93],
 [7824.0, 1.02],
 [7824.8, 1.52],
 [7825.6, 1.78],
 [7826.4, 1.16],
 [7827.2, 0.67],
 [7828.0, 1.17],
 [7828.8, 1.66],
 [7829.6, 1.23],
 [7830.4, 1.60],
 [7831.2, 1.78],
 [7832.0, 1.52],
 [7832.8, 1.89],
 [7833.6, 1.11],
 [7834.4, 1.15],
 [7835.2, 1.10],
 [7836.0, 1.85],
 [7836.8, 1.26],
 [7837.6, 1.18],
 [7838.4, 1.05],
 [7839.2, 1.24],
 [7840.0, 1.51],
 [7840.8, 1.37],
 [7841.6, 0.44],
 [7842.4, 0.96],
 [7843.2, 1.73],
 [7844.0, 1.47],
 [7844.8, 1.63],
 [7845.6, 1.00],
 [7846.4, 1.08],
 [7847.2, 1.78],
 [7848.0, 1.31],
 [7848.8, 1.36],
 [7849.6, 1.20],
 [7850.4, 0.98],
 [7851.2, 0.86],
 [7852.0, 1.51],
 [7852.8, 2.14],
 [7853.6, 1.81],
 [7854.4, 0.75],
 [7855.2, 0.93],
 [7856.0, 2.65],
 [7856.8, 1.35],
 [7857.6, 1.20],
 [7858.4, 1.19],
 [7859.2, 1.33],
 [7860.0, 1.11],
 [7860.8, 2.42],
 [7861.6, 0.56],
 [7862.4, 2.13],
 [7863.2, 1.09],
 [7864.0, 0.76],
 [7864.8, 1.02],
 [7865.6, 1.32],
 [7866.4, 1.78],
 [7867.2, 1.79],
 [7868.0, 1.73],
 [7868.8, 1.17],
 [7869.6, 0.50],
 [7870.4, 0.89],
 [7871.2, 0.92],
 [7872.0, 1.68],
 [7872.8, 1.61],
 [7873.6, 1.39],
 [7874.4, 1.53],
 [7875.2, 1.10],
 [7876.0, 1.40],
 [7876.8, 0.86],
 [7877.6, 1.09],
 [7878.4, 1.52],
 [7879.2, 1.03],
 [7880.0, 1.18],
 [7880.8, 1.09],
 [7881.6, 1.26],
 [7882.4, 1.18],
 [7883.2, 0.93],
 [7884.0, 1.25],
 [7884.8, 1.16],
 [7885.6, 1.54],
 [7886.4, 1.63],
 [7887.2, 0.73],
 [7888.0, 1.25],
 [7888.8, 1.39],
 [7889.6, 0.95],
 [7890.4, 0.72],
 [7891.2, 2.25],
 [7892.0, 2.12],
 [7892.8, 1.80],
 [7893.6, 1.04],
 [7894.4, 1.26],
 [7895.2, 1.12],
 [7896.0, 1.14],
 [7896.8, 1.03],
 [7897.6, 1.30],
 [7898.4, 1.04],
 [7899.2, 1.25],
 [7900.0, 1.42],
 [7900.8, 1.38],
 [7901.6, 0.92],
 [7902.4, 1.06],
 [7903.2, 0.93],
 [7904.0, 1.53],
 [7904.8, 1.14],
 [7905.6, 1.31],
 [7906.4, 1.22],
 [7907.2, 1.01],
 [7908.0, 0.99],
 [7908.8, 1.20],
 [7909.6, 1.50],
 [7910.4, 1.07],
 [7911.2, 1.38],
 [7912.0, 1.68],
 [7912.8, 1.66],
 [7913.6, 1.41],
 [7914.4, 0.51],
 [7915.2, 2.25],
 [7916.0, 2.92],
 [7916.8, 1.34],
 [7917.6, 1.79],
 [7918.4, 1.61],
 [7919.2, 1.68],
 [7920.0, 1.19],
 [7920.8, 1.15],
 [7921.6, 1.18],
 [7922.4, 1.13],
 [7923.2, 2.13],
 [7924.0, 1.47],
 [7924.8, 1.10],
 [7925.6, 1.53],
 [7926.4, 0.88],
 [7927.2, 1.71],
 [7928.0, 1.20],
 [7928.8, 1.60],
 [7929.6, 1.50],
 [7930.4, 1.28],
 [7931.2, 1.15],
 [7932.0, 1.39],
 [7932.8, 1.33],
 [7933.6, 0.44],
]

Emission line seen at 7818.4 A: [O III]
